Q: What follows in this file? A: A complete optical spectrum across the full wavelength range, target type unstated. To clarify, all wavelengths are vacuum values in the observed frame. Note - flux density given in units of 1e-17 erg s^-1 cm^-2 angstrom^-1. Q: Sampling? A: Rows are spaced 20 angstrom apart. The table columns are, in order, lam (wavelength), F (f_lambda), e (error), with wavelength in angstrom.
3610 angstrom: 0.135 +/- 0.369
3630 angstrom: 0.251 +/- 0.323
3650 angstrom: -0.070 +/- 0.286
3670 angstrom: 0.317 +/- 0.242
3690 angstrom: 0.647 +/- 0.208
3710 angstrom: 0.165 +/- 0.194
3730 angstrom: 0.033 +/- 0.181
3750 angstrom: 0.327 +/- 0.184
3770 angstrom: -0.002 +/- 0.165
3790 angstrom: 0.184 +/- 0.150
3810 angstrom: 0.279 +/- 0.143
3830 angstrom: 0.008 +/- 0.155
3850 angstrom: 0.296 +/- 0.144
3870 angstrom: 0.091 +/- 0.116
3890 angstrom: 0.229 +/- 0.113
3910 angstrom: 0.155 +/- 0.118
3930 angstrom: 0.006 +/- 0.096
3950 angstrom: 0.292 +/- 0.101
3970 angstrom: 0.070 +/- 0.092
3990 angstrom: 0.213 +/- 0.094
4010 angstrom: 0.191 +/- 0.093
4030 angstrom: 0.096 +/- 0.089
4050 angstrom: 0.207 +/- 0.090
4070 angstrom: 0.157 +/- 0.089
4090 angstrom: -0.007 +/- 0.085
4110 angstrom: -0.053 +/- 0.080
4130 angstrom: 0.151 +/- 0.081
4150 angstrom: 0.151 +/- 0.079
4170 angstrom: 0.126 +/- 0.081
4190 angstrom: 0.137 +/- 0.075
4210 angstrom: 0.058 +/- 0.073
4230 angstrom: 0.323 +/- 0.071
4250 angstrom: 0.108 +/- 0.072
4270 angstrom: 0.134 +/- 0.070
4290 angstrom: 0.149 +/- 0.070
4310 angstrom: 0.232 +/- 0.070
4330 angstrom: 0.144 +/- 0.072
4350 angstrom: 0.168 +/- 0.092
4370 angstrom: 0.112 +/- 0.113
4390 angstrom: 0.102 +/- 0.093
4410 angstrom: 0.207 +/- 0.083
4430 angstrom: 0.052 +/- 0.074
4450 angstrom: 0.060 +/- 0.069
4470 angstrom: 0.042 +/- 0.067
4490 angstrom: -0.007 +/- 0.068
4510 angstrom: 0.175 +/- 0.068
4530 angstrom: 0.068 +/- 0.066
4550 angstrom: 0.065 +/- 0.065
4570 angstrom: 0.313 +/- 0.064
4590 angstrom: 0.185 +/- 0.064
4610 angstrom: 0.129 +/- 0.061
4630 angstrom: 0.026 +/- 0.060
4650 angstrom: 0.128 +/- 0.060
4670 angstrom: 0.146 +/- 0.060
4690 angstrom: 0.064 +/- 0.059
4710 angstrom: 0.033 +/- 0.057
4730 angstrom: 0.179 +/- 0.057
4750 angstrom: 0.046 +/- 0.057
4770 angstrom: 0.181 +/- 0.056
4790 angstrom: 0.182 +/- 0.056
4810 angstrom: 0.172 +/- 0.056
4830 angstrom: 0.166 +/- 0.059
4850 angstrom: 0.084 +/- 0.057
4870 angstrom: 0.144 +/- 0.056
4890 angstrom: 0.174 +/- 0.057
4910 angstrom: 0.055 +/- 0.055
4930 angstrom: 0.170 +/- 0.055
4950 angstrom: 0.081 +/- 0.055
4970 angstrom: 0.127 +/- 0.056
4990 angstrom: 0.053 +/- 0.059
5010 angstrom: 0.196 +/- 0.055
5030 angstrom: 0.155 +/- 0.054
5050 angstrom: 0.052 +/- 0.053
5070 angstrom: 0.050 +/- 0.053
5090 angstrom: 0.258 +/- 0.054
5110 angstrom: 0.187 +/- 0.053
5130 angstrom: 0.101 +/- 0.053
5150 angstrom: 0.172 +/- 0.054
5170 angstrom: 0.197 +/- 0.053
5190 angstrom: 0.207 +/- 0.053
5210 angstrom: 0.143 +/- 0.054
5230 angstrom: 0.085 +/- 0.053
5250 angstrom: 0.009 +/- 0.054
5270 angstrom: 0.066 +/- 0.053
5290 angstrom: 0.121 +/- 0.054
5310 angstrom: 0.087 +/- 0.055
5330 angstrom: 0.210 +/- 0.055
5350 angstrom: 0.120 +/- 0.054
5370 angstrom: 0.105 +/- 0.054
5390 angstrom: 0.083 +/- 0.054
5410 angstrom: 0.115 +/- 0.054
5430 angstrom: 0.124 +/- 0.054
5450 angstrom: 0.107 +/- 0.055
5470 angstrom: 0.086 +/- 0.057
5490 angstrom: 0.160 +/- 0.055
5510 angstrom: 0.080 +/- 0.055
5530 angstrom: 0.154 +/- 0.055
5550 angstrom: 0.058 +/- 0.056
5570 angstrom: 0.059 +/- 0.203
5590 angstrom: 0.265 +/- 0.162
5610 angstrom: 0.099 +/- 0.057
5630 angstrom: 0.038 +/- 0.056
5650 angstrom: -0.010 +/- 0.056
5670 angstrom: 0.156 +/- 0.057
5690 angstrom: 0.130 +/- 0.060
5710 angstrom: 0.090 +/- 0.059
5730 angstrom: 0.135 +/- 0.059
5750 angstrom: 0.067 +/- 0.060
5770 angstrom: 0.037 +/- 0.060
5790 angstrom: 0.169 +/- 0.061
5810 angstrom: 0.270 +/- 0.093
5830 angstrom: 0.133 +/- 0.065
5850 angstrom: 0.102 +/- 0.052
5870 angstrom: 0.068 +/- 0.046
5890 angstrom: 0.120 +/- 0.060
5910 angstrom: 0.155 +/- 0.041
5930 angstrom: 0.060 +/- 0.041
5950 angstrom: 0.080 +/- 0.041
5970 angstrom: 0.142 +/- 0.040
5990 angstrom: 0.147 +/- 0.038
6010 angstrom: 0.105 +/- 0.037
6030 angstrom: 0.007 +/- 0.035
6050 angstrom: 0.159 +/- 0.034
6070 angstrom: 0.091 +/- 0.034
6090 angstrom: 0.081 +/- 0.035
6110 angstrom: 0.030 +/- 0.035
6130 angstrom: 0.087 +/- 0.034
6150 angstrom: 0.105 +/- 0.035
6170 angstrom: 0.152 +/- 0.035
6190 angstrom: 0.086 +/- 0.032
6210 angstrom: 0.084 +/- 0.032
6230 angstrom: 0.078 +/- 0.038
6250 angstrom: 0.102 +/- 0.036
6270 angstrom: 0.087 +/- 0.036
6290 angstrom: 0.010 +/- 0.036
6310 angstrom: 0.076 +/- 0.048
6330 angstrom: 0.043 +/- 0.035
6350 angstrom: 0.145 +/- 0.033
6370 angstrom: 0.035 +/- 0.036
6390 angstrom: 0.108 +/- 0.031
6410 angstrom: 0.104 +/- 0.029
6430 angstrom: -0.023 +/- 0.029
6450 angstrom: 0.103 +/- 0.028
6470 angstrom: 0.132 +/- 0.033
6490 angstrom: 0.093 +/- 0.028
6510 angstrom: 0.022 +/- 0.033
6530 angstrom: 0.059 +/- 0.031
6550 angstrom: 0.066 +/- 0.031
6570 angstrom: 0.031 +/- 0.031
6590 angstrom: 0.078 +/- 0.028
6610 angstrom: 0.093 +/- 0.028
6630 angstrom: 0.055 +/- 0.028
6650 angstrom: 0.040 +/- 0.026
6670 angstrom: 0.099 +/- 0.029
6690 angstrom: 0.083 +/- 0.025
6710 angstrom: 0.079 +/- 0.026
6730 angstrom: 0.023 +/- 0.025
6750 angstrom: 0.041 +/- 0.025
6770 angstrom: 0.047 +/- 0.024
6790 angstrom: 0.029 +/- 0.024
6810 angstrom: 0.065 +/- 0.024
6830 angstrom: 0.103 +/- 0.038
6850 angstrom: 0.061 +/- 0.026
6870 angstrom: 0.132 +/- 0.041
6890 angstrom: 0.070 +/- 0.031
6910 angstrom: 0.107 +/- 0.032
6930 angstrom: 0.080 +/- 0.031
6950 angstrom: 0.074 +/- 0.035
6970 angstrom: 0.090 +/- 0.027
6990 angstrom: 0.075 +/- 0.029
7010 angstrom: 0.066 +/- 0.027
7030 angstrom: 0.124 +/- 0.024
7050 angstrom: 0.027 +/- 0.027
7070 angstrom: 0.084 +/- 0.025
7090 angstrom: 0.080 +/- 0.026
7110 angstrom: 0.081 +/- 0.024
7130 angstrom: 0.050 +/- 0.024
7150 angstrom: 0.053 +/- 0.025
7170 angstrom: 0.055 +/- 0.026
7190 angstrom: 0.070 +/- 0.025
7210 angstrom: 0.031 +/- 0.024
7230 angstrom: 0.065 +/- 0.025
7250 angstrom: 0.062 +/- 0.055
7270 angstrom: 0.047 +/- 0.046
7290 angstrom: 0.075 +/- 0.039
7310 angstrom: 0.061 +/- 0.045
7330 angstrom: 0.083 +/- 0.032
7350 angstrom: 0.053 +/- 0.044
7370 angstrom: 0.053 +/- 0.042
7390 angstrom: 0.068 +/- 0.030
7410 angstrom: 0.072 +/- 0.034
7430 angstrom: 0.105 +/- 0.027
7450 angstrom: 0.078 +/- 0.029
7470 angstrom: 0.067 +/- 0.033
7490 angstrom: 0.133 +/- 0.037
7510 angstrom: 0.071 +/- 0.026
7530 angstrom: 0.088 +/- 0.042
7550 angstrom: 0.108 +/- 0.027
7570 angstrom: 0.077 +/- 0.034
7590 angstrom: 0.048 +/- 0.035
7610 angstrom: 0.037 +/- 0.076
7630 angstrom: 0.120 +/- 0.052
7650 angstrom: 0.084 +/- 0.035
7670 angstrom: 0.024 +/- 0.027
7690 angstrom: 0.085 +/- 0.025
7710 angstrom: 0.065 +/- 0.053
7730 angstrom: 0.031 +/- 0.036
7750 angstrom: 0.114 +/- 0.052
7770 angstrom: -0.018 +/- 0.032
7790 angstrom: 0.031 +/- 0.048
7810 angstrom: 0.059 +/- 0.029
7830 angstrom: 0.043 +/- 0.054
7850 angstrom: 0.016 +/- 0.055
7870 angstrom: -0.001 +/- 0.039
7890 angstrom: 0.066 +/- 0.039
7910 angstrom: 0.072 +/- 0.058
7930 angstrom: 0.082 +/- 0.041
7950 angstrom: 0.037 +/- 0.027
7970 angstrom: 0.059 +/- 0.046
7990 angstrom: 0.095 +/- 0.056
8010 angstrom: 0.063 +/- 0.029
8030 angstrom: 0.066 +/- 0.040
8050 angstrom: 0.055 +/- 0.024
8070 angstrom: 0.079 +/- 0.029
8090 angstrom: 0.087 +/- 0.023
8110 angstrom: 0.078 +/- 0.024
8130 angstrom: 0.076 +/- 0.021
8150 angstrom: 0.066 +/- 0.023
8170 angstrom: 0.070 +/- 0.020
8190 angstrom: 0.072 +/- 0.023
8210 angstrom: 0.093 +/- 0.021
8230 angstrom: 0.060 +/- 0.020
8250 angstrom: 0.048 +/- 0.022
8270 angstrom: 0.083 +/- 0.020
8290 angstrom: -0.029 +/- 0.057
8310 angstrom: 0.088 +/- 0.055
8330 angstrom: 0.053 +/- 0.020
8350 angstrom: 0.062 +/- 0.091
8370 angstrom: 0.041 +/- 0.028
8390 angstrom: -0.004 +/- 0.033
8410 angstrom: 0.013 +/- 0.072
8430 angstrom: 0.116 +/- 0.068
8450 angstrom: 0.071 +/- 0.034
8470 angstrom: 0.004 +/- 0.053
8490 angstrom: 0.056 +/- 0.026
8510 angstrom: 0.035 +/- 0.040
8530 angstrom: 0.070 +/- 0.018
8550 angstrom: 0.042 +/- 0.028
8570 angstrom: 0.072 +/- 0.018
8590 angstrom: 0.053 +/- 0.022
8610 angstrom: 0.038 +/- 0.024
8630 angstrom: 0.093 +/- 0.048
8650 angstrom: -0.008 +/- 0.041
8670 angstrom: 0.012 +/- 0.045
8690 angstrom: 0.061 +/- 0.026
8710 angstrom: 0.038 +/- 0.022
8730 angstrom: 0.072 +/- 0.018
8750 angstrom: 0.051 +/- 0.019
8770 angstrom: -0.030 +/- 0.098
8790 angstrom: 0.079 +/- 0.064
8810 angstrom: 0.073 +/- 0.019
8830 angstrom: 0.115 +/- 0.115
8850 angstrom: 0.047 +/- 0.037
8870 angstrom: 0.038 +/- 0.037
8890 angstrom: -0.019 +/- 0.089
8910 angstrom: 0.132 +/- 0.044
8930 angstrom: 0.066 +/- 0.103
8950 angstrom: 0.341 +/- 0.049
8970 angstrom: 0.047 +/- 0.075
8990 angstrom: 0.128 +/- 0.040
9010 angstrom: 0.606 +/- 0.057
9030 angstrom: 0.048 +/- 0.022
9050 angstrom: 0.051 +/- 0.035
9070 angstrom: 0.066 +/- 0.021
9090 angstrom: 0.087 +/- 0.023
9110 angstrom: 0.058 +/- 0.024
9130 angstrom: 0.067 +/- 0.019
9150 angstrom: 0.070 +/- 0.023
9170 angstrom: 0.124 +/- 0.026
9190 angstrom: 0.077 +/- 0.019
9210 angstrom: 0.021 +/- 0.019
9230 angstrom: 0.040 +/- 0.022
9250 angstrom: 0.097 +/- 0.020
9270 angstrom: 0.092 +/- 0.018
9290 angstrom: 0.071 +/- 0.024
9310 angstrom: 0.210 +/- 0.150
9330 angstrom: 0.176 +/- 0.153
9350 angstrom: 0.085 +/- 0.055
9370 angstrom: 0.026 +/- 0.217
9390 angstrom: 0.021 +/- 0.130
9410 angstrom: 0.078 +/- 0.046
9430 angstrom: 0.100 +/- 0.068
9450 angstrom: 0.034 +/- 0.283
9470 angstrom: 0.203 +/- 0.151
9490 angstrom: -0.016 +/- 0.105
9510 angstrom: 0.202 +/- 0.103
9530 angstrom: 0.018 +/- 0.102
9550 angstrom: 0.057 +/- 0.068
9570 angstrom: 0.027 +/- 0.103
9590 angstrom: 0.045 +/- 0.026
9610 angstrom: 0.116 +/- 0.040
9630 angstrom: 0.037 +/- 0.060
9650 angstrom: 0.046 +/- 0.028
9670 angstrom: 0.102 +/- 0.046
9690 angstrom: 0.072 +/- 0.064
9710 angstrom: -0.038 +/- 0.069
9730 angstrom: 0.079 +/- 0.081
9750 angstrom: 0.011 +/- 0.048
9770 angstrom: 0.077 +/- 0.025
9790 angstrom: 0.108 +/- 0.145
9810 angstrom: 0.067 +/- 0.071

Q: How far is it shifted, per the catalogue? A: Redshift 1.40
